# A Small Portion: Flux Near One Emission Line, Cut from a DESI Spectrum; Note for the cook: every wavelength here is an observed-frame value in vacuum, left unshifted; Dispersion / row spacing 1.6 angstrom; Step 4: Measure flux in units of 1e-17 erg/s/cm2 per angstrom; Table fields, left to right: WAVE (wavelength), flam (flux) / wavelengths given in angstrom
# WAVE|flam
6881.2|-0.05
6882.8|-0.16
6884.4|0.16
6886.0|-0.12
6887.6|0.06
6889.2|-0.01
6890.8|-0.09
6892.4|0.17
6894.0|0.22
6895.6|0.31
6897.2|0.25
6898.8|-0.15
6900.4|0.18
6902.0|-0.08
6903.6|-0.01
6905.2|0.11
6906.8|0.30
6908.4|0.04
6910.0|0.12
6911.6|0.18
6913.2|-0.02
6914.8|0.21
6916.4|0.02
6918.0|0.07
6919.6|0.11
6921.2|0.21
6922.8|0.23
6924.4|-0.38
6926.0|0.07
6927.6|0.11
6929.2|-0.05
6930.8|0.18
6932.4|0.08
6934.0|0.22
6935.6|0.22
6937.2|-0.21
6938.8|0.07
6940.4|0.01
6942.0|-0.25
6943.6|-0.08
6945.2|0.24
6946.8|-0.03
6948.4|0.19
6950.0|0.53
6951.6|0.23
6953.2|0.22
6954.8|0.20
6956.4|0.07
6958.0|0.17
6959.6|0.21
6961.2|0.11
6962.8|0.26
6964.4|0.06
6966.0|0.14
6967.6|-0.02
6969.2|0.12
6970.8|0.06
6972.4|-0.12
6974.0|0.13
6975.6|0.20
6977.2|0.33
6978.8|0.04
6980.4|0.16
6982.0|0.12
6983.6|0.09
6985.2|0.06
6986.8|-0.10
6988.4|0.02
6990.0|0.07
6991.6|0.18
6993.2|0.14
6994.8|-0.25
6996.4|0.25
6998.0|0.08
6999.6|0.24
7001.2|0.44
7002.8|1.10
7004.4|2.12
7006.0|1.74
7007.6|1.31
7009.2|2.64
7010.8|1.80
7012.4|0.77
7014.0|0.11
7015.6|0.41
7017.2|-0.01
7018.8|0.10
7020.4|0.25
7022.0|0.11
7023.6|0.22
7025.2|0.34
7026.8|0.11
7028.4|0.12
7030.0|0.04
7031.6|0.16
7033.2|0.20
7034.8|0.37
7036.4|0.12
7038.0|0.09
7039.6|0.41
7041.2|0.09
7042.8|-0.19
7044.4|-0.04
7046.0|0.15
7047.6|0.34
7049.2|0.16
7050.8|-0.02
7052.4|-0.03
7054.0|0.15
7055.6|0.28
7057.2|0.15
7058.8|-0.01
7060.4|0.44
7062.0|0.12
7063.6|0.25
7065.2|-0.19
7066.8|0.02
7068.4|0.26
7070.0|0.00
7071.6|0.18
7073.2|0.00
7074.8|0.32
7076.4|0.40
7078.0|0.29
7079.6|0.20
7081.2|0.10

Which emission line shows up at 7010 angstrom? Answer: [O II] 3727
